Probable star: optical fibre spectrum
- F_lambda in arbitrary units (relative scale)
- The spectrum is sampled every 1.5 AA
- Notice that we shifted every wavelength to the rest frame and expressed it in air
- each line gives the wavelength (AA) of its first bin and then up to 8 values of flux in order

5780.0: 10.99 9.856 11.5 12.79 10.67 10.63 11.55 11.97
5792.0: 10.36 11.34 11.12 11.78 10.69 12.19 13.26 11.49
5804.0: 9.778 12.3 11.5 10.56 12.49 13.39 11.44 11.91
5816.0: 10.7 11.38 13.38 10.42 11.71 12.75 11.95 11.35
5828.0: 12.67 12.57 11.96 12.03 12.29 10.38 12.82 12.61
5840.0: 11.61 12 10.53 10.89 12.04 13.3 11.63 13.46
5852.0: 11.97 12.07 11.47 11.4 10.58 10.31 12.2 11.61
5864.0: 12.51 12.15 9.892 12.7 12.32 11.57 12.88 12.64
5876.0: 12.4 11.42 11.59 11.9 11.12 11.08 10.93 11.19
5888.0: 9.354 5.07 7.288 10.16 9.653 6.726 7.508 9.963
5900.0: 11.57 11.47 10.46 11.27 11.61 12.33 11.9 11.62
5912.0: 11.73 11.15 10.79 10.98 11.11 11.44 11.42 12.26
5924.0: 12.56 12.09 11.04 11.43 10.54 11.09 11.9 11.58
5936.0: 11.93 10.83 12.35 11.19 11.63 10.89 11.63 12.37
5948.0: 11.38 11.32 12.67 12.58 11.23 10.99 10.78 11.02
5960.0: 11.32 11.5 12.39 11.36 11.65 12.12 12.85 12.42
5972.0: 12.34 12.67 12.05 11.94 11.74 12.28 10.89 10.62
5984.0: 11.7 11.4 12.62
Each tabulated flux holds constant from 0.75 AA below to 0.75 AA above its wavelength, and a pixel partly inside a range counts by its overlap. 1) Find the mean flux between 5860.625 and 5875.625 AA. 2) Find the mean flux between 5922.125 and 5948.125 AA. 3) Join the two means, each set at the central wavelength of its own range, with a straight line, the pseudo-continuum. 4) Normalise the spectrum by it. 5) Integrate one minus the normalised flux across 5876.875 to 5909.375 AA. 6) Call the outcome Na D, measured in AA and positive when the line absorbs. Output 4.51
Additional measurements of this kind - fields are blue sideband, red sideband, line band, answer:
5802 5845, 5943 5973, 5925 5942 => 0.4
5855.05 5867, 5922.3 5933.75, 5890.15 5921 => 2.7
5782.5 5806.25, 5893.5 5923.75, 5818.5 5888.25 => -3.9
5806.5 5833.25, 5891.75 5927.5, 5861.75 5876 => -0.8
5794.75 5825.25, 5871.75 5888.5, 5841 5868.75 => -0.2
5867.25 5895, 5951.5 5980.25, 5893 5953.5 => 0.5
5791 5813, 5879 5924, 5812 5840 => -1.4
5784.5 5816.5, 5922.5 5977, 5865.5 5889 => 0.3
